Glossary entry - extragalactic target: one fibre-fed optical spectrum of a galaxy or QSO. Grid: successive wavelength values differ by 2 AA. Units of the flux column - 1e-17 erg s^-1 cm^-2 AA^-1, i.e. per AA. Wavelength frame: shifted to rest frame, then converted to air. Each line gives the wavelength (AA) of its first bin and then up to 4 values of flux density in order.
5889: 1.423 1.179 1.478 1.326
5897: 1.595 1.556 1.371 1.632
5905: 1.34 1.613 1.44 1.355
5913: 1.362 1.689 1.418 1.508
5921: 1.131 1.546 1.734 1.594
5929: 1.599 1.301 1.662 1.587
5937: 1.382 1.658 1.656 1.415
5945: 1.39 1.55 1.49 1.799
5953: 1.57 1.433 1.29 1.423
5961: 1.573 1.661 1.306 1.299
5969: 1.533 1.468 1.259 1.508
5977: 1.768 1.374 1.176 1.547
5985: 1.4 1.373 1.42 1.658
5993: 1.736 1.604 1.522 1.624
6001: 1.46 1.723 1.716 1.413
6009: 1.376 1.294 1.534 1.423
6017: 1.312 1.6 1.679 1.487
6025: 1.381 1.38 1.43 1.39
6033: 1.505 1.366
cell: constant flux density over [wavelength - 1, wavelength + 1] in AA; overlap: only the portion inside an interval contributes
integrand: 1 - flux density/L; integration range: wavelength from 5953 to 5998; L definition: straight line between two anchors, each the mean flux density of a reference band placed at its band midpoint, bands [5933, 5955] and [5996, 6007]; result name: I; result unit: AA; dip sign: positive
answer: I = 2.9 AA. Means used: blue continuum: 1.55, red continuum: 1.59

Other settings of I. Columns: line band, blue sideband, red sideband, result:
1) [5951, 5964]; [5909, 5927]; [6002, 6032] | -0.4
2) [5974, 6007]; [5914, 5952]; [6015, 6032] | -1.1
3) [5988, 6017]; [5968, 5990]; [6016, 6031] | -1.5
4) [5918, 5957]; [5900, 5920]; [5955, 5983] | -1.7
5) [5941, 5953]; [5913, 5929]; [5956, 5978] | -0.5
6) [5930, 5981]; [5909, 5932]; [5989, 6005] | 1.6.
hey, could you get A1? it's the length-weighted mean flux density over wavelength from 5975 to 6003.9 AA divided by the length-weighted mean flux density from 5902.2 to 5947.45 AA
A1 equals 1.02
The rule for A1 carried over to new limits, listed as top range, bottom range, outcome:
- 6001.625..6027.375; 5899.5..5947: 0.99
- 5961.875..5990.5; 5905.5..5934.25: 0.96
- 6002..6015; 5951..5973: 1.03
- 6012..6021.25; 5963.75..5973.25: 1.08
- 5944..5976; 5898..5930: 0.99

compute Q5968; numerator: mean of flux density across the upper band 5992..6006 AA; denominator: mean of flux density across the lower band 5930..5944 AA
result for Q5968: 1.07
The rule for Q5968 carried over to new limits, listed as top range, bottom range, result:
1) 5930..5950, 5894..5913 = 1.03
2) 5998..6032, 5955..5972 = 1.03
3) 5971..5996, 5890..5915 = 1.03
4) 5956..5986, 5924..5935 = 0.91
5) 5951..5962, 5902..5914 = 1.02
